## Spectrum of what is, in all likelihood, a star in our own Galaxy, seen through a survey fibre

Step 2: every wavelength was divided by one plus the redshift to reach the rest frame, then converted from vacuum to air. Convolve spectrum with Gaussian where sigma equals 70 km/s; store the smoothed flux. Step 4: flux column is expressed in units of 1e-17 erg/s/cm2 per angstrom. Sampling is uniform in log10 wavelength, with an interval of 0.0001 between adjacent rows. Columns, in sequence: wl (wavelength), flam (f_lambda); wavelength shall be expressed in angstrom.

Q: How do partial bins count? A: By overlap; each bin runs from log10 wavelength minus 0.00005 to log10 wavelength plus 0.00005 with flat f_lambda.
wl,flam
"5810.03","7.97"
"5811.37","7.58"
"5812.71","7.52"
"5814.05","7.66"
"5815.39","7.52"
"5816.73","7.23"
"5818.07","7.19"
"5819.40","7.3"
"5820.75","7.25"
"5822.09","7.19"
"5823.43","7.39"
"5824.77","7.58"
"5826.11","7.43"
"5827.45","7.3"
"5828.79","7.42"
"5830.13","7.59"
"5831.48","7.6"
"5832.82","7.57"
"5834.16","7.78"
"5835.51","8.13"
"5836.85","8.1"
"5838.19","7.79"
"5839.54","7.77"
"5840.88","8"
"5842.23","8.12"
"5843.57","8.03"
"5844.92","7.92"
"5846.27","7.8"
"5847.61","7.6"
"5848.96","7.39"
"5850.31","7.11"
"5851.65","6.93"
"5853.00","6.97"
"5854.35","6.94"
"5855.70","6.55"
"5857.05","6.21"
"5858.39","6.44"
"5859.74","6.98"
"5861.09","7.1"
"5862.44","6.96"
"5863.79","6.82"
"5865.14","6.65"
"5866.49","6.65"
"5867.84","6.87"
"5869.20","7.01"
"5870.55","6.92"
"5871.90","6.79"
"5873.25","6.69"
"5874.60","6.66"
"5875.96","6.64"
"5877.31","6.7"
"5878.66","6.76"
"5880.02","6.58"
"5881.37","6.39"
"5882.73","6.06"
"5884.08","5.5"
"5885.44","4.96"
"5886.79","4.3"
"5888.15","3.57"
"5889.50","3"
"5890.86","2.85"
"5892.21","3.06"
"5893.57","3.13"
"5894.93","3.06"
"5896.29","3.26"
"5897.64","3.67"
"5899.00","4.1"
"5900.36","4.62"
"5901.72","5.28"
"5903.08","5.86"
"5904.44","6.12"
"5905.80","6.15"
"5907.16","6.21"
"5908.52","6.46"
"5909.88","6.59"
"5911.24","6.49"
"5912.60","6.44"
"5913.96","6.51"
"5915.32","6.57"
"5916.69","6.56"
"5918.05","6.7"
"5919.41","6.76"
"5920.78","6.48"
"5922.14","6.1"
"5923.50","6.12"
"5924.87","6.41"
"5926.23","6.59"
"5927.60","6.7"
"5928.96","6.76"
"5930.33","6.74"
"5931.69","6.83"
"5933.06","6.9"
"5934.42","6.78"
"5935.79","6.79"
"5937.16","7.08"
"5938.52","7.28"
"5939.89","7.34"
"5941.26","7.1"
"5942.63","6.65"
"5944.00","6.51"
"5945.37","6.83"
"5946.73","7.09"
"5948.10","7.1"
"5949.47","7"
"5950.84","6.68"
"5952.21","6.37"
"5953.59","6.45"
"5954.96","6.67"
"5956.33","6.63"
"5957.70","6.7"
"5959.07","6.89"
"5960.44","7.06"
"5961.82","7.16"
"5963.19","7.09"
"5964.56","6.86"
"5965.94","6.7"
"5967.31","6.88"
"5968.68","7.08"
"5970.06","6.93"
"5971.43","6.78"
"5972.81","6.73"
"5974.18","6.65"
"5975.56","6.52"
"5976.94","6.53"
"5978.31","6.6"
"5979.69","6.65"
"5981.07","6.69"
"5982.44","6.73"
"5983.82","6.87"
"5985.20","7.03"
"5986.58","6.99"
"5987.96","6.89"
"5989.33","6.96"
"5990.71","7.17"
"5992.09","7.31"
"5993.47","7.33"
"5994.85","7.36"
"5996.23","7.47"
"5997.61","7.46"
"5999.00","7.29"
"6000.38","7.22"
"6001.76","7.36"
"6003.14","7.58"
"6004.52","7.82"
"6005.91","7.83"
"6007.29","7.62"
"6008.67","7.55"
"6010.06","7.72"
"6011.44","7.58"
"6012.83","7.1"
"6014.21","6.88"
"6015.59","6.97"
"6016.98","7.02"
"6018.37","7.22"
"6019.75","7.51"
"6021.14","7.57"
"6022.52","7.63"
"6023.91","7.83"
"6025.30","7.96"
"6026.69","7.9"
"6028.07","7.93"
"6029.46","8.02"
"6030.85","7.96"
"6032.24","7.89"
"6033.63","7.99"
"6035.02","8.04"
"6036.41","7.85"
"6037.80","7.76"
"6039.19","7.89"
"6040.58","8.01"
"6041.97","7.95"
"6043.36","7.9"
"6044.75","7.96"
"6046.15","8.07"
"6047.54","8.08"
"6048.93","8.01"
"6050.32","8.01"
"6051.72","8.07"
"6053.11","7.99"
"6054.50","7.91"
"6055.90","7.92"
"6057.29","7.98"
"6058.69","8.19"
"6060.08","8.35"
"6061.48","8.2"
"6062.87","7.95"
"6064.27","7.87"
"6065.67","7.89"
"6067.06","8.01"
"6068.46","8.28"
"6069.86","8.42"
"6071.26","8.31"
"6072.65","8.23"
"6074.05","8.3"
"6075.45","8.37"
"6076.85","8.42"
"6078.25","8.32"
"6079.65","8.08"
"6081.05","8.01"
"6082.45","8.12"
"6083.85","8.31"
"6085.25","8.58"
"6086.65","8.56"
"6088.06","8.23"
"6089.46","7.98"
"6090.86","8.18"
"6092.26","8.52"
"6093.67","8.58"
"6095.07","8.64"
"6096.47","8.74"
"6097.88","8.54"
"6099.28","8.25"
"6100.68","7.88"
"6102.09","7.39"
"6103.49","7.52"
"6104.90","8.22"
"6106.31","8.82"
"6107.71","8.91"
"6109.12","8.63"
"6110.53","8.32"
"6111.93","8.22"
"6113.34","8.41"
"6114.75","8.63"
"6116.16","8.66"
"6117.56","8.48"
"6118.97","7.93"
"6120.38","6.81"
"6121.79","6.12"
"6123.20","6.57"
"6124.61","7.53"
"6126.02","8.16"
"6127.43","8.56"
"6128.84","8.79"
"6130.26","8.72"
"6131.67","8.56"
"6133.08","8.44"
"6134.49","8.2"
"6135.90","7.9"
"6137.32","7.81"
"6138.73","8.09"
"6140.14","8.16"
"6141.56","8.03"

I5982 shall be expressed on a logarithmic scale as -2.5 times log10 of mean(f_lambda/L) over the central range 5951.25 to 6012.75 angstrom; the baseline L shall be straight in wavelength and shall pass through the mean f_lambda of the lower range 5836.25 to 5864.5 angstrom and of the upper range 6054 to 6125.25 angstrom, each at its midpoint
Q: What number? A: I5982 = 0.11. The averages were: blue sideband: 7.31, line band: 7.04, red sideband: 8.14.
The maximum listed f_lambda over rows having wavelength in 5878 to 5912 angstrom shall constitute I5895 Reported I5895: 6.76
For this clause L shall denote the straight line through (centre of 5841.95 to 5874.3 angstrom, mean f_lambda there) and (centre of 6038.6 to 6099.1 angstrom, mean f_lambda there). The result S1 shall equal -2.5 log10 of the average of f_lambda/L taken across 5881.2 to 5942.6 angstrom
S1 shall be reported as 0.27 mag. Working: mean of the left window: 7.04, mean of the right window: 8.19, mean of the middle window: 5.75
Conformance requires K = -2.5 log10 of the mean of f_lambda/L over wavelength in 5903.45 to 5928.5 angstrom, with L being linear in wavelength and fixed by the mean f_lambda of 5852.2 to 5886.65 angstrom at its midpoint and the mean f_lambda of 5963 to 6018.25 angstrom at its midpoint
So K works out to 0.05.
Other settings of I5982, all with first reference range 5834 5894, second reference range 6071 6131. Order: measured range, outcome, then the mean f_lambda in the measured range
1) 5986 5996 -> 0.04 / 7.17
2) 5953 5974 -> 0.06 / 6.84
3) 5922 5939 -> 0.04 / 6.71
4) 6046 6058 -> -0.02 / 8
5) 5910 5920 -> 0.05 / 6.58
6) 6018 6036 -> -0.02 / 7.82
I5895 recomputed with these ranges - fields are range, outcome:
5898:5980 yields 7.34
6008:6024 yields 7.83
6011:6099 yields 8.74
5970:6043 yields 8.04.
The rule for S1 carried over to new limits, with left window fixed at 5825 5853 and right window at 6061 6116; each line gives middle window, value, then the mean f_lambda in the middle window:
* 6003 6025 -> 0.087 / 7.47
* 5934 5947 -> 0.141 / 6.94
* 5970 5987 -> 0.187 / 6.74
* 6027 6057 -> 0.027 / 7.96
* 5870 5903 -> 0.472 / 5.03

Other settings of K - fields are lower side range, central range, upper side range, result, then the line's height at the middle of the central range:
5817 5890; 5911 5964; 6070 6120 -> 0.10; 7.4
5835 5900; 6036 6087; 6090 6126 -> -0.05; 7.74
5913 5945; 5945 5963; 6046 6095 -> 0.02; 6.97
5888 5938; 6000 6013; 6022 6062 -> -0.03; 7.34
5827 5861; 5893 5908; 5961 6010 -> 0.48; 7.3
